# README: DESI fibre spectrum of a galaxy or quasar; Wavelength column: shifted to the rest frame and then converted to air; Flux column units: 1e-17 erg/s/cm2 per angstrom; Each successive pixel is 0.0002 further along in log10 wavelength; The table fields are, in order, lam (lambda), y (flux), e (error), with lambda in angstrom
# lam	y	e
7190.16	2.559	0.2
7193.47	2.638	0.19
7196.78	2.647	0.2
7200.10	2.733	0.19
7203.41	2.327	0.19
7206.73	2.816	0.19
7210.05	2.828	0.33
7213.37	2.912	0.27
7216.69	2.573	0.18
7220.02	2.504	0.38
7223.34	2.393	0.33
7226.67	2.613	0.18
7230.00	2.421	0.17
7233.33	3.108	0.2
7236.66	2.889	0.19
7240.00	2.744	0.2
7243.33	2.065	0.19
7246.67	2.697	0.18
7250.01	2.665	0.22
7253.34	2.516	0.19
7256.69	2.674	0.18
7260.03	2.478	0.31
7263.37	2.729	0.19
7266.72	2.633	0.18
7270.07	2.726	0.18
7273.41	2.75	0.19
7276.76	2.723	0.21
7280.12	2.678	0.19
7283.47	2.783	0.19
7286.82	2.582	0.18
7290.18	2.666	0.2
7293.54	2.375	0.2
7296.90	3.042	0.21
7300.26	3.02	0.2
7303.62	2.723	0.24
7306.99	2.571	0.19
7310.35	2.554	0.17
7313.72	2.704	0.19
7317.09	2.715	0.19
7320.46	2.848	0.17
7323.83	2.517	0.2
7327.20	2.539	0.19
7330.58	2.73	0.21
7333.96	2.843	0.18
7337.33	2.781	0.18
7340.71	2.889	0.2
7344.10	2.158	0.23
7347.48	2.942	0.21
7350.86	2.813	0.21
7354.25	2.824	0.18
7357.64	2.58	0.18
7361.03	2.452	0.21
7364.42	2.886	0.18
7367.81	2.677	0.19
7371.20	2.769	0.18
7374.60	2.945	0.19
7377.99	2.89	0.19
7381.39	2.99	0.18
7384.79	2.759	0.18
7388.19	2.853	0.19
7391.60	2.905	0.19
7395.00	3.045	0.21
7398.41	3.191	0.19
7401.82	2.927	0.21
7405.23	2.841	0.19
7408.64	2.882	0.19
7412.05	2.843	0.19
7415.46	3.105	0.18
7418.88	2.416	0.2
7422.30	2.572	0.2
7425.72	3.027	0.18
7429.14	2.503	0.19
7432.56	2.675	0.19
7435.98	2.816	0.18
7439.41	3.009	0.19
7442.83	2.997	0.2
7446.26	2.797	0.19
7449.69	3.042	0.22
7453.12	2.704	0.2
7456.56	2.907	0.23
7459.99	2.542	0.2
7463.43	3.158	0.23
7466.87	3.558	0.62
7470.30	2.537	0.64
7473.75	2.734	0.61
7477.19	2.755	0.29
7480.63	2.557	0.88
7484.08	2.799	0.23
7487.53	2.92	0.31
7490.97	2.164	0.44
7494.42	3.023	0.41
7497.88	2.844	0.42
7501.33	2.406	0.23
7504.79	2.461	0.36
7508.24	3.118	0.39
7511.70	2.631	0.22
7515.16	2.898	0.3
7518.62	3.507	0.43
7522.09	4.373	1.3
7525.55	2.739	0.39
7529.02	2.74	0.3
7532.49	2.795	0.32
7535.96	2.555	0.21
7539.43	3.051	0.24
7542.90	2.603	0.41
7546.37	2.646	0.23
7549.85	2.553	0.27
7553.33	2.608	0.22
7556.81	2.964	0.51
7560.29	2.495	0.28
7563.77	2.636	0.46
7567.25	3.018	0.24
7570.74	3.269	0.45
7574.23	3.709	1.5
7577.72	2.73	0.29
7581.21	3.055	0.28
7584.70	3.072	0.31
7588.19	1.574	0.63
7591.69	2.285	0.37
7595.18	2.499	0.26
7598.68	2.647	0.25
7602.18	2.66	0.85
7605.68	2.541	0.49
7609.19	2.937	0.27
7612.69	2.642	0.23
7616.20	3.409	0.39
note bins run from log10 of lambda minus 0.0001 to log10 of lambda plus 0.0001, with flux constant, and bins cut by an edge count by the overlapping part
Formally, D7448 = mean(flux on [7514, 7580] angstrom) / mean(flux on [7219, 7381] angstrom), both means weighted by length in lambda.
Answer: 1.09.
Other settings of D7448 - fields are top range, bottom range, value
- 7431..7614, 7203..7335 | 1.05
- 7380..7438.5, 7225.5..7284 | 1.07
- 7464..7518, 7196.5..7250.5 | 1.05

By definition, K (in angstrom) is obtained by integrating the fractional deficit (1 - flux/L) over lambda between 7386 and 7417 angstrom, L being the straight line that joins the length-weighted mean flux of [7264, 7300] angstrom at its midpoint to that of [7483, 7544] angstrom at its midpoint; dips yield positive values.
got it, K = -1.7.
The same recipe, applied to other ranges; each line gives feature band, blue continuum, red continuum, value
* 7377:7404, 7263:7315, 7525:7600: -2.3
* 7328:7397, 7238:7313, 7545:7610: -2.8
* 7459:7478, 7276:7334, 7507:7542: 0.3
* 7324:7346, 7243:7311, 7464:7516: 0.3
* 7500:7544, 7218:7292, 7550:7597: -3.0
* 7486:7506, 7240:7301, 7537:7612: 0.6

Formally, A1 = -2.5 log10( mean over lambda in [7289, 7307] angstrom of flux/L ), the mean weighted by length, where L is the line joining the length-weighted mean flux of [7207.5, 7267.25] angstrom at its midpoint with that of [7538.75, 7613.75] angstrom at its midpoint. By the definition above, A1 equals -0.04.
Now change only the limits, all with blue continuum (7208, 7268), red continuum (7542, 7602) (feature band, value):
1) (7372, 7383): -0.10 mag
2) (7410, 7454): -0.05 mag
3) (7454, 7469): -0.12 mag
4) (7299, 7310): -0.03 mag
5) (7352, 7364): 0.01 mag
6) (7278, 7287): -0.02 mag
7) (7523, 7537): -0.04 mag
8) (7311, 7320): -0.02 mag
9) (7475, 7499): -0.01 mag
